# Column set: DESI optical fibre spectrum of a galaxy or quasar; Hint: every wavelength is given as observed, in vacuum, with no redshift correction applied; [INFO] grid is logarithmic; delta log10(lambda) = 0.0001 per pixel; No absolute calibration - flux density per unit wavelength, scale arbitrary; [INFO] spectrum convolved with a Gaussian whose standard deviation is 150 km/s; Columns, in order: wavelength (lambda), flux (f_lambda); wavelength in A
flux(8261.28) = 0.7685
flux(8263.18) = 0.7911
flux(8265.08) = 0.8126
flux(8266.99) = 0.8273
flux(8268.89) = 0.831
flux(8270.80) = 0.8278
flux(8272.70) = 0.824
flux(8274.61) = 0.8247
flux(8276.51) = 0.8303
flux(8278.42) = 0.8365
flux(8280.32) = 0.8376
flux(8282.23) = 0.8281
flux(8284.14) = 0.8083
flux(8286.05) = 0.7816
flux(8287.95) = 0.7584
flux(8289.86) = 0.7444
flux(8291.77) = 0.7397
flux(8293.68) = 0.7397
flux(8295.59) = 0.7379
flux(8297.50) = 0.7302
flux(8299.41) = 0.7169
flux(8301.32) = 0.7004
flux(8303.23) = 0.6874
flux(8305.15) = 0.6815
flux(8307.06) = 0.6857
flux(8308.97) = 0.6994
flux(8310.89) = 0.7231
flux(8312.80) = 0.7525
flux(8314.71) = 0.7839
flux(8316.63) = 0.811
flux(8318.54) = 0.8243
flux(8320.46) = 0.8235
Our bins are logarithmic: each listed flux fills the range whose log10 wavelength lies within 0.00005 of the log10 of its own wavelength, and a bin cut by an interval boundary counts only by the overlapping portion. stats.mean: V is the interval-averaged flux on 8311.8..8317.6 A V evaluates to 0.783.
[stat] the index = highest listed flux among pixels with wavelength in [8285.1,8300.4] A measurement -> 0.7816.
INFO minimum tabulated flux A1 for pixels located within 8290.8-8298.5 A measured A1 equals 0.7302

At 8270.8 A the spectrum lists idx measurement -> 0.8278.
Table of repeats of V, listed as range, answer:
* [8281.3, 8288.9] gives 0.794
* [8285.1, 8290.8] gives 0.762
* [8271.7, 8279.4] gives 0.83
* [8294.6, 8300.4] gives 0.729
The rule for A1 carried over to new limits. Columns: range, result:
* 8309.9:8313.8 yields 0.7231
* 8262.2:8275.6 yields 0.7911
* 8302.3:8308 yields 0.6815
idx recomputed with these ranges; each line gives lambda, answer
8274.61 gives 0.8247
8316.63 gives 0.811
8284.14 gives 0.8083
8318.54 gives 0.8243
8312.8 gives 0.7525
